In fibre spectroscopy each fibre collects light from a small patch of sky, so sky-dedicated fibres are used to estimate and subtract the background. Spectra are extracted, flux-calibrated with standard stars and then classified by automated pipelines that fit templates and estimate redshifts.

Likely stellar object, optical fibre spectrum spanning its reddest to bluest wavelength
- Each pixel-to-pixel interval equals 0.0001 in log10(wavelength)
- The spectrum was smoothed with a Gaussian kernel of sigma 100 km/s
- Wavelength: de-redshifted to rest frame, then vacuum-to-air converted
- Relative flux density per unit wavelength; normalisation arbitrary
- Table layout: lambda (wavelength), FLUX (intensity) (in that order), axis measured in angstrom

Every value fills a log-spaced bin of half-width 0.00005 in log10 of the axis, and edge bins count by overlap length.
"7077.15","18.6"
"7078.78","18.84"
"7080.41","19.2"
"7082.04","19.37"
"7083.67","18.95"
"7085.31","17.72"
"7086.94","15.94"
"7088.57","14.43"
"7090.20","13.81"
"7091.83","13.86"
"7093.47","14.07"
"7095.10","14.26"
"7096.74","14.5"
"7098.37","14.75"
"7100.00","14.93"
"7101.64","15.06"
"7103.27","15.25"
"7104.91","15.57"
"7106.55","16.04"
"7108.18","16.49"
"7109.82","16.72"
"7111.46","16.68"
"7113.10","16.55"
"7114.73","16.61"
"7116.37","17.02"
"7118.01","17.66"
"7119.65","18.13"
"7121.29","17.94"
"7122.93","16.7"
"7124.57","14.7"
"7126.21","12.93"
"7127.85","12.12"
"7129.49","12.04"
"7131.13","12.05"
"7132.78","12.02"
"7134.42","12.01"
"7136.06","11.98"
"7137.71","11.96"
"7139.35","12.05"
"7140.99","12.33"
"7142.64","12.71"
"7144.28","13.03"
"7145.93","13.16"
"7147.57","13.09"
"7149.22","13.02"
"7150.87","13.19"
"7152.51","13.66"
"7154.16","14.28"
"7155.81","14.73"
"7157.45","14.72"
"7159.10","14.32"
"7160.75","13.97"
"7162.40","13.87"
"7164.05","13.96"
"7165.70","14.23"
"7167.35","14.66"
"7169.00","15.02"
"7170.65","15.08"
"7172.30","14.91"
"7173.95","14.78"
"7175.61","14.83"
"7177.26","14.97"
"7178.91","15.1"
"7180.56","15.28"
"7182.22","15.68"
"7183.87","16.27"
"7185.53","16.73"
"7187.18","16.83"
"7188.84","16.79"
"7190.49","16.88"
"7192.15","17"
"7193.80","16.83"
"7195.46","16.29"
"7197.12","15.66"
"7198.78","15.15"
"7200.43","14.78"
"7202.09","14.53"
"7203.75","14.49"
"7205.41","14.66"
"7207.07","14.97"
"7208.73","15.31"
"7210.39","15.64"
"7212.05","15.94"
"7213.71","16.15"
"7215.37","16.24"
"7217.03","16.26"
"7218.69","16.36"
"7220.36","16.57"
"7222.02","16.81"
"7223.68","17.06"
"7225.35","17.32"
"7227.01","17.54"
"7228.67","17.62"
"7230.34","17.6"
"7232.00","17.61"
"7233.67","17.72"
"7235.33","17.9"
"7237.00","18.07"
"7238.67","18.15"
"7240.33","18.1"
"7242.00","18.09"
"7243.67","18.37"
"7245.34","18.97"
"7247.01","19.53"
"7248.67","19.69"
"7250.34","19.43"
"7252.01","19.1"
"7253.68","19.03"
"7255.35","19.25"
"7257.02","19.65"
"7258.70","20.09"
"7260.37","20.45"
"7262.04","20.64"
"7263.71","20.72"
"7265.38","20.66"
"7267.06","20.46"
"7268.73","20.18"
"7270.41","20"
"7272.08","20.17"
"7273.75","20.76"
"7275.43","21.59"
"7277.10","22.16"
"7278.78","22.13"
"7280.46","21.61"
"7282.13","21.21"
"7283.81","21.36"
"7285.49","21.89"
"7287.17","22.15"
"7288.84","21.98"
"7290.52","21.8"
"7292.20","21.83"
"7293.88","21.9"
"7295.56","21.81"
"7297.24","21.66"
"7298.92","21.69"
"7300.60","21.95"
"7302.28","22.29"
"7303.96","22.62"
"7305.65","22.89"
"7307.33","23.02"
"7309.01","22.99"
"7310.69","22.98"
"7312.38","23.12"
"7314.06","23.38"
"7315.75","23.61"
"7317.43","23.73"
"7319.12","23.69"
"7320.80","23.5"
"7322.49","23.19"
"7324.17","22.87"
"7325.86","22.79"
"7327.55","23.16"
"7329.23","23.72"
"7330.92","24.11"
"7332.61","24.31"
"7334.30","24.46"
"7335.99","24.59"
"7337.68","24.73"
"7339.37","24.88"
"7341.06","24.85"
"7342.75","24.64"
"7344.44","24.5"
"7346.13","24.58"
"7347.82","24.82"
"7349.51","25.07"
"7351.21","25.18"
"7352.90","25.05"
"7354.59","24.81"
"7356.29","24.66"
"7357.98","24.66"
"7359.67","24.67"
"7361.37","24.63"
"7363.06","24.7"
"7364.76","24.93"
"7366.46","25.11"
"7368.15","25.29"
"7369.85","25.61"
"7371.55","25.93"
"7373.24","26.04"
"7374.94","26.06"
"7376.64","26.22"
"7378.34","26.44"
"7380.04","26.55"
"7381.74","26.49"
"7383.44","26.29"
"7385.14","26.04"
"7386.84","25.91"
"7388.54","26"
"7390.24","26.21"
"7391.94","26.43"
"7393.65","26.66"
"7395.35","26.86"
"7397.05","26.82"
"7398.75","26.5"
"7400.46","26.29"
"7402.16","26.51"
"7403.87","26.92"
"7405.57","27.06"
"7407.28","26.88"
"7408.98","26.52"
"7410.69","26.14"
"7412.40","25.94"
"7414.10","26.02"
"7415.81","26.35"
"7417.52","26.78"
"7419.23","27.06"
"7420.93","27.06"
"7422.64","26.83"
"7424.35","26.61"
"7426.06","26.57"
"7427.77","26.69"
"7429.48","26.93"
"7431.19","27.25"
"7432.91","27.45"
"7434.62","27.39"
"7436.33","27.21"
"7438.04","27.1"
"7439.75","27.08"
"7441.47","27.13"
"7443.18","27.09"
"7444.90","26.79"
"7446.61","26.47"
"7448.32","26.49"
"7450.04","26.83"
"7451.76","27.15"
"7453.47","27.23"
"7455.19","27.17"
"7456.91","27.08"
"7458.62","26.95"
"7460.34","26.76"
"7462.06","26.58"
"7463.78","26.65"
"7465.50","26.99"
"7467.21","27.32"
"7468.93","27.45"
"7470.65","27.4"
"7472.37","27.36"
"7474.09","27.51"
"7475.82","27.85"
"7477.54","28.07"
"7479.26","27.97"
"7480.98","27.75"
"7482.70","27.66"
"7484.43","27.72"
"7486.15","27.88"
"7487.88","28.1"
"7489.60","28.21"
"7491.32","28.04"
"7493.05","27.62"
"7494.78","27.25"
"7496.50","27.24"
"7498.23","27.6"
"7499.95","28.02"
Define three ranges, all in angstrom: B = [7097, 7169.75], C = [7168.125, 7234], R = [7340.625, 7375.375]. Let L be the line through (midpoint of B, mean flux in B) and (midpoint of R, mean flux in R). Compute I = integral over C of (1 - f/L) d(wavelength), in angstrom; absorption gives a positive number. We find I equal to 5.9 angstrom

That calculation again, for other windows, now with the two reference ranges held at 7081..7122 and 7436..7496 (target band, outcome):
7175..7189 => 2.1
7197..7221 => 4.8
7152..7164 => 2.4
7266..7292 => 0.3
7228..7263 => 2.9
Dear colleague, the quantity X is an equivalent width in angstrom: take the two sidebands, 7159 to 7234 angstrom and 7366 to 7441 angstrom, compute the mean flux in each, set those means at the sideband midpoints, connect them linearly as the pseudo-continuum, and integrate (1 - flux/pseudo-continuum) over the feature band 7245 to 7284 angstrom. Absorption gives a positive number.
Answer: -2.1 angstrom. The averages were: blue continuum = 15.8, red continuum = 26.5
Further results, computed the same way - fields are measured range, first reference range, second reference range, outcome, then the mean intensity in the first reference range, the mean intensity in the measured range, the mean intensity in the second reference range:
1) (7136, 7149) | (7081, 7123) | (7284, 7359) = 3.6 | 16.1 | 12.6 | 23.4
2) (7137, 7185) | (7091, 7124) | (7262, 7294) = 9.5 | 15.9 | 14.1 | 21.3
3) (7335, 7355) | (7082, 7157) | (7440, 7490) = -1.7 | 14.6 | 24.8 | 27.3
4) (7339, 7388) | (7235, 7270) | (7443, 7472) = -3.9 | 19.4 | 25.3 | 27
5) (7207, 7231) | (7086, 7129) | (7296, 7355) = 3.8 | 15.5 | 16.5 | 23.7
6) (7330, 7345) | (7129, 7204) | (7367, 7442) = -0.9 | 14.4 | 24.6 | 26.5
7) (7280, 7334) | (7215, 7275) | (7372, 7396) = -1.4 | 18.7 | 22.7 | 26.3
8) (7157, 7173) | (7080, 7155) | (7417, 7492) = 2.0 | 14.8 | 14.5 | 27.2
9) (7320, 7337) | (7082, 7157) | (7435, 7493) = -1.0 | 14.6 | 23.7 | 27.3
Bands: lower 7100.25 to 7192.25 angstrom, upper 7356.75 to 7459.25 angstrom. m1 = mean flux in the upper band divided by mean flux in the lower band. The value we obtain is 1.80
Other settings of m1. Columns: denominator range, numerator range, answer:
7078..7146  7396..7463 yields 1.78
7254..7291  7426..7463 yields 1.29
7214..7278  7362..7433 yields 1.40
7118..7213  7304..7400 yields 1.70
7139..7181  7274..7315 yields 1.58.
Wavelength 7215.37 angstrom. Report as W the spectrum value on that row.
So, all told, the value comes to 16.24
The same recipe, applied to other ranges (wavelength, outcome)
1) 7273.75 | 20.76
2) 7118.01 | 17.66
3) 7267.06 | 20.46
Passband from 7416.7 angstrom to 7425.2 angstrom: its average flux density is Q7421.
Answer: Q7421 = 26.9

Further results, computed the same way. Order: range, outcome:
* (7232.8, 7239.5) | 18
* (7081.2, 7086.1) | 18.7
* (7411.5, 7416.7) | 26.1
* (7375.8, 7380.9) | 26.4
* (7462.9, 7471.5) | 27.2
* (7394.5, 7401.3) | 26.6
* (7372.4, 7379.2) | 26.2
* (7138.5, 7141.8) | 12.2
